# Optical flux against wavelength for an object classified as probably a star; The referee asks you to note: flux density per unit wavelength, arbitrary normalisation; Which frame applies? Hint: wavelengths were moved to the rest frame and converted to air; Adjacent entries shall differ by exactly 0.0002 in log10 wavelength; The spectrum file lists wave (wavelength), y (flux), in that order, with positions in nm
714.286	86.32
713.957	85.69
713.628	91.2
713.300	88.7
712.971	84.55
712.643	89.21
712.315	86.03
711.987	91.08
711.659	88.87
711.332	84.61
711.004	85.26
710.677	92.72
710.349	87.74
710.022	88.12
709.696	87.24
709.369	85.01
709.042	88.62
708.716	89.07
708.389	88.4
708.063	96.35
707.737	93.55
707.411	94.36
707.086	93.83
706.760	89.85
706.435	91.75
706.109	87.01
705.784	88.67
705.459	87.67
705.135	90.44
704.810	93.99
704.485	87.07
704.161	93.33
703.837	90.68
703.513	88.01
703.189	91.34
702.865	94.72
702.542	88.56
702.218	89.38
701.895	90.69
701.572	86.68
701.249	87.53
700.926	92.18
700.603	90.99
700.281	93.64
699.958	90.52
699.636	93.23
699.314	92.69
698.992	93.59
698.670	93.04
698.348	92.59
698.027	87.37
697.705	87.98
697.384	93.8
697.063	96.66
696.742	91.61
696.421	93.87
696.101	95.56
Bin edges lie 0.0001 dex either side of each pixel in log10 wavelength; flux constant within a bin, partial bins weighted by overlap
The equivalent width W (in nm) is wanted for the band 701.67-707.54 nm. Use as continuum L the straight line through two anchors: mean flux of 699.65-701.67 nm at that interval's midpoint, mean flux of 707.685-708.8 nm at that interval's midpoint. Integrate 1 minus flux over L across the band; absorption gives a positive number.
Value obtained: 0.04 nm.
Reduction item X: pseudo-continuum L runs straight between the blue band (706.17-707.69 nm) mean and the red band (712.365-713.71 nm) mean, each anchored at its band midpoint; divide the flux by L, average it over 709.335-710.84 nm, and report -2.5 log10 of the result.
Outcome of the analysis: 0.020 mag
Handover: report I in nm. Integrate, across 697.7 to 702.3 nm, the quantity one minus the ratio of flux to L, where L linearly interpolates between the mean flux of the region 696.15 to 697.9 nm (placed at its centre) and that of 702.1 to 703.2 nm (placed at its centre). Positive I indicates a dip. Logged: 0.05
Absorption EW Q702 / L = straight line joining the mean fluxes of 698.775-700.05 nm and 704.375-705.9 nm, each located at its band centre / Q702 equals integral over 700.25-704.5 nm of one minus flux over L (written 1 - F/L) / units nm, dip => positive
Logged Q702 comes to 0.035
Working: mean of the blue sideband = 92.7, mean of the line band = 90.4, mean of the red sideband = 89.7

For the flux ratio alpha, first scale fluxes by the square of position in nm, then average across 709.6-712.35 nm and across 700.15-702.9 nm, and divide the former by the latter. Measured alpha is 1.00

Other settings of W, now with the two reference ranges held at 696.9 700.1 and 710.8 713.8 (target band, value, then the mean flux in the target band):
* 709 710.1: 0.02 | 87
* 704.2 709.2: -0.07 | 90.8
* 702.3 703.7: 0.00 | 90.6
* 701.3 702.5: 0.03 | 88.7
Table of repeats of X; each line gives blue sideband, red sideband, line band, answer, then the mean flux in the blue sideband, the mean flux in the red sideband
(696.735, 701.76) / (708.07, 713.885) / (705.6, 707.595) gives -0.02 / 91.5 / 88.2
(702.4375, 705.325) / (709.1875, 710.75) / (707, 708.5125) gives -0.05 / 90.9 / 87.9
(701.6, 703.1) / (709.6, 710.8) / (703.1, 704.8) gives 0.00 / 90.5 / 88.9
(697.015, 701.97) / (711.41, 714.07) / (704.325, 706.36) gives 0.01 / 91.3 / 88.1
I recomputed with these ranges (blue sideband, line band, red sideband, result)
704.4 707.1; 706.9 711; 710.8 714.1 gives -0.07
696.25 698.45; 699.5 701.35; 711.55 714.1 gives 0.00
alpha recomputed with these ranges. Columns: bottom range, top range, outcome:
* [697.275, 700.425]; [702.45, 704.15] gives 1.00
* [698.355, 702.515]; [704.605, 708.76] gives 1.02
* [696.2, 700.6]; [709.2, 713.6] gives 0.99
